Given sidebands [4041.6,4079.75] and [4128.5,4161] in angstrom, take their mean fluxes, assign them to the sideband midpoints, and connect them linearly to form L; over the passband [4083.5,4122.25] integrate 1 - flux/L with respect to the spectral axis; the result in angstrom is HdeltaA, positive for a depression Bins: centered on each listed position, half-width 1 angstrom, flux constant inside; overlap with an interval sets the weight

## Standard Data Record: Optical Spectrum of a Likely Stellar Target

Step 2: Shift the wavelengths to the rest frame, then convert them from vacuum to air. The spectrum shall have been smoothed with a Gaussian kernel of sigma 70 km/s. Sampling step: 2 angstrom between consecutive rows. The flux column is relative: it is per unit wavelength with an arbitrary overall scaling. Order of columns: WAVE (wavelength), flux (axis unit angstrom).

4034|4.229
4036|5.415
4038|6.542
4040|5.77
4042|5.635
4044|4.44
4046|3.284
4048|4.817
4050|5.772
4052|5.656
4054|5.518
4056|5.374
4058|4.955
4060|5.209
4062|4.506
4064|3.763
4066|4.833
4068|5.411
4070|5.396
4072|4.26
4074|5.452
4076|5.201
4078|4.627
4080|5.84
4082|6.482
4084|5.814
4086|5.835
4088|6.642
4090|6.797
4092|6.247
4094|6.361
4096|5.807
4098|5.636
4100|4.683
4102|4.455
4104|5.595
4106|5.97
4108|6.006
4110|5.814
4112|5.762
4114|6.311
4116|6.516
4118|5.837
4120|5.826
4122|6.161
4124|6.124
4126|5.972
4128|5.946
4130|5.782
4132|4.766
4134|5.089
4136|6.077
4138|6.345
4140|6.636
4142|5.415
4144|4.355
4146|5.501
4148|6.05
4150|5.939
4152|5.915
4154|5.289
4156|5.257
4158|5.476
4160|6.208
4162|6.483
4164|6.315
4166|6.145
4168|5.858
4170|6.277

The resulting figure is -4.4 angstrom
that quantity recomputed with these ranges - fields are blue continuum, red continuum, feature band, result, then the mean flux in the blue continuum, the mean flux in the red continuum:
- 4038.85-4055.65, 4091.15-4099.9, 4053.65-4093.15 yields 1.0 angstrom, 5.13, 5.87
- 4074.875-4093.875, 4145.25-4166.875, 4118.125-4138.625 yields 0.4 angstrom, 5.96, 5.87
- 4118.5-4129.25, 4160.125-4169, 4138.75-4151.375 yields 0.9 angstrom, 5.99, 6.2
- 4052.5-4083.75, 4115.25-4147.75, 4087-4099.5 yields -1.8 angstrom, 5.15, 5.77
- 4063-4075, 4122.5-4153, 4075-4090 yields -2.4 angstrom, 4.85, 5.73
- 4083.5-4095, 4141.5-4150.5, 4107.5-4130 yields -0.6 angstrom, 6.3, 5.43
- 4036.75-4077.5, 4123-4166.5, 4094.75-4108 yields 0.0 angstrom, 5.09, 5.77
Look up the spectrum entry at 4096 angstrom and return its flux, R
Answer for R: 5.807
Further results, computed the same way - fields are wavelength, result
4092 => 6.247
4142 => 5.415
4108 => 6.006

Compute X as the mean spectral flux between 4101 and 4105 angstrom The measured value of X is 5.03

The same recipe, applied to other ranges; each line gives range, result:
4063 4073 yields 4.73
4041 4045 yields 5.04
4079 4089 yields 6.12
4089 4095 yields 6.47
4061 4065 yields 4.13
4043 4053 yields 4.79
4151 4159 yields 5.48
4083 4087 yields 5.82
